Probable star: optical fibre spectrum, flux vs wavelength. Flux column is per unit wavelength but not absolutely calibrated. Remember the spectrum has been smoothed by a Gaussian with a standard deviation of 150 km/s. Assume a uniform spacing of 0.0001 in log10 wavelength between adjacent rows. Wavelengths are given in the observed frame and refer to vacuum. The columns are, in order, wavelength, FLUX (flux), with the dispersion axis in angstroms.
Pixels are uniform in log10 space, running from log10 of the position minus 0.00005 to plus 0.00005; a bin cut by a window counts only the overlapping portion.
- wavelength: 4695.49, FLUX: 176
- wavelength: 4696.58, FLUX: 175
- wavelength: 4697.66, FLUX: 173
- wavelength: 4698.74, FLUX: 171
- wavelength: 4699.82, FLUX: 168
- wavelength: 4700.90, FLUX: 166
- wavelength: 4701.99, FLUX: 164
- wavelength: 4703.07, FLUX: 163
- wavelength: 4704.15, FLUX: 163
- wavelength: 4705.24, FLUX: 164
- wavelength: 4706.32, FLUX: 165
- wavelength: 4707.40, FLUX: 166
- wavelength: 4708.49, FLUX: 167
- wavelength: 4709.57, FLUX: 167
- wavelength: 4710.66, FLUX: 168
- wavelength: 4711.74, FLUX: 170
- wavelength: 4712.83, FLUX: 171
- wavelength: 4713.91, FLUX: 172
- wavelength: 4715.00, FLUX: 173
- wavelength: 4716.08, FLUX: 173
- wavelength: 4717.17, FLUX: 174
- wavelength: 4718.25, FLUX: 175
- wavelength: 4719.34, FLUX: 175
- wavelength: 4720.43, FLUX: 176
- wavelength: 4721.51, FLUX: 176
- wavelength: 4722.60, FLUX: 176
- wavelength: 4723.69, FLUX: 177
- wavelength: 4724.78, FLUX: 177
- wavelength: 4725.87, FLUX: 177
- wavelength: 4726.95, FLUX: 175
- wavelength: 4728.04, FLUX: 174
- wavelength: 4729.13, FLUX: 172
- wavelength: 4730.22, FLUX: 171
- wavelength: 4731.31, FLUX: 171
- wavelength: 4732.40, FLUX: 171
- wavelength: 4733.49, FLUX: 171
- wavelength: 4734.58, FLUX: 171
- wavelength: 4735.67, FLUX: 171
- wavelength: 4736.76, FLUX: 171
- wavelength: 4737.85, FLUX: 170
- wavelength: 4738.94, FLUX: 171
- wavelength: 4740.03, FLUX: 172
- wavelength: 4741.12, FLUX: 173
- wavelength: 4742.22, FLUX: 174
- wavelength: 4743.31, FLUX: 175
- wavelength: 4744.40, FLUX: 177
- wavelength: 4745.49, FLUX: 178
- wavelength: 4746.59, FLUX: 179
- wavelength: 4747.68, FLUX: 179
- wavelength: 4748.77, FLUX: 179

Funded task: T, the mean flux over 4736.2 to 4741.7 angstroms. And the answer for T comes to 171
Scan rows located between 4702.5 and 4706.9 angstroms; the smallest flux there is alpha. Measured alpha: 163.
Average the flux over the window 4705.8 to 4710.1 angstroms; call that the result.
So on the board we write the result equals 166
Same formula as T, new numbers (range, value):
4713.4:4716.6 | 173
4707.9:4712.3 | 168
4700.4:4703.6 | 164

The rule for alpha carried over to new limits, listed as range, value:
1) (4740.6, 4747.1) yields 173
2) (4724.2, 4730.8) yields 171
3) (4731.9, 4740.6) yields 170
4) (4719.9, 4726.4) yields 176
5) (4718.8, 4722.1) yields 175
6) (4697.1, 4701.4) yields 166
